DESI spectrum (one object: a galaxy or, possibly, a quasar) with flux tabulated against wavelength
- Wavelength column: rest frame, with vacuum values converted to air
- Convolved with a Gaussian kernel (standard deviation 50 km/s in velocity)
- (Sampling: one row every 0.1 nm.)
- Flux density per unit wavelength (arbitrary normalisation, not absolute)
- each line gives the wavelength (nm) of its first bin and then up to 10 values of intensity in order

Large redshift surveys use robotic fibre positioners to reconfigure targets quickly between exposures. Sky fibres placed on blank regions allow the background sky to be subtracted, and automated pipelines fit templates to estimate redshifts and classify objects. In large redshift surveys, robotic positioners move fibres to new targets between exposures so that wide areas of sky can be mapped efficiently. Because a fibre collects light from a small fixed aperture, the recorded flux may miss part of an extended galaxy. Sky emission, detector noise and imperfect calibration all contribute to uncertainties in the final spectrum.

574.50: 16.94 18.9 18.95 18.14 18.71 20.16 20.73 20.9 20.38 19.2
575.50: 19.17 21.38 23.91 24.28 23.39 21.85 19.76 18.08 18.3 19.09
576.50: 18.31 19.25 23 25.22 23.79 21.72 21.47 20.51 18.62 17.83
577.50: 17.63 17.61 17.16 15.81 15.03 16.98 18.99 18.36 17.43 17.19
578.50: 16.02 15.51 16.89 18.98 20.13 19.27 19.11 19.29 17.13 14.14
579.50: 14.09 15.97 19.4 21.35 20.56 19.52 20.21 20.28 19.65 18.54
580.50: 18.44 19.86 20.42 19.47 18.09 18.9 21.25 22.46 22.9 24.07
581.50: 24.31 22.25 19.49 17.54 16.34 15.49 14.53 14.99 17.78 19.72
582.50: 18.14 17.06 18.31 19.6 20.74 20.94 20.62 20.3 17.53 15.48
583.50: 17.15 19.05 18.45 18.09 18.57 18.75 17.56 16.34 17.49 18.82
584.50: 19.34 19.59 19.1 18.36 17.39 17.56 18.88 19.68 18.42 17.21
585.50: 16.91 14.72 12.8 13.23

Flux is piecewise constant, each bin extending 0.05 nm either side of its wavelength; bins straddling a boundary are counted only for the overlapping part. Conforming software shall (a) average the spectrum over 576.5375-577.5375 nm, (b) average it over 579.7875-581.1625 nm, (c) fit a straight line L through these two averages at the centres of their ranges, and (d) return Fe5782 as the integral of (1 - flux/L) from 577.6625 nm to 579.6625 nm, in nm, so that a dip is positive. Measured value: 0.31 nm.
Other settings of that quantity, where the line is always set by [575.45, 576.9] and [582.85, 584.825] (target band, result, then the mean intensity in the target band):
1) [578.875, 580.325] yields 0.10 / 18.6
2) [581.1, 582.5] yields -0.01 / 19.4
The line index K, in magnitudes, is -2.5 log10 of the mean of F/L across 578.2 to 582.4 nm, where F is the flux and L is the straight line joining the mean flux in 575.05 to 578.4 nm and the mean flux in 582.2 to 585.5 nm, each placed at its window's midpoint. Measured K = 0.02 mag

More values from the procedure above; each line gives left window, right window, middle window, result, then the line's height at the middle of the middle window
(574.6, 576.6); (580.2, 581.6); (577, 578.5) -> 0.14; 20.4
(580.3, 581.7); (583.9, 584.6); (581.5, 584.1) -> 0.05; 19.3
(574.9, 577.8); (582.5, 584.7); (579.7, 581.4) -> -0.05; 19.3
